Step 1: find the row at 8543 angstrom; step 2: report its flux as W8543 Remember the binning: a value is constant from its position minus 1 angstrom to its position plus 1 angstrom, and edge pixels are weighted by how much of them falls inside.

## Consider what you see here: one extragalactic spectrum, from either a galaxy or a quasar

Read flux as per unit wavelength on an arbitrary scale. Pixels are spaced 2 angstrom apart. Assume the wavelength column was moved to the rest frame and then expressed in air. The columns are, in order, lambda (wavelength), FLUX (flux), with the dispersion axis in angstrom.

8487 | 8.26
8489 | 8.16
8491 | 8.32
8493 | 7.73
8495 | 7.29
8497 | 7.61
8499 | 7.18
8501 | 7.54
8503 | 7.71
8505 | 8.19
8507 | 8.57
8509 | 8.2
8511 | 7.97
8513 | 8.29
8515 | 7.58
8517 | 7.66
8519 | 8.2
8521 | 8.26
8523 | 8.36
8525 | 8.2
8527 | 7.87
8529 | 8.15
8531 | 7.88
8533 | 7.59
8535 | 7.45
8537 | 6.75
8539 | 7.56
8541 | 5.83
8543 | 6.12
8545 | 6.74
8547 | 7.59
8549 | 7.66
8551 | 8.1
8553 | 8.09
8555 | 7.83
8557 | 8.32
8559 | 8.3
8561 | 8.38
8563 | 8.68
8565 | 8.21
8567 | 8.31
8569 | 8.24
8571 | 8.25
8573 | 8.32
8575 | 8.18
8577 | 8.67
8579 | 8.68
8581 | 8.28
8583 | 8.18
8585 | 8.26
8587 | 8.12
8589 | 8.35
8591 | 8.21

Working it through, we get 6.12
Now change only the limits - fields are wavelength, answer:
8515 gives 7.58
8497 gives 7.61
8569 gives 8.24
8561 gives 8.38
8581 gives 8.28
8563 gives 8.68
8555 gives 7.83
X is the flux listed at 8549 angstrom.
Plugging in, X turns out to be 7.66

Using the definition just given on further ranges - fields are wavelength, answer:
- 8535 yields 7.45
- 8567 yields 8.31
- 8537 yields 6.75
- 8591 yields 8.21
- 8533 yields 7.59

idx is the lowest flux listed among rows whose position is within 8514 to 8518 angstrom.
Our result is 7.58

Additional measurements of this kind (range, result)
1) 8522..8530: 7.87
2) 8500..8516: 7.54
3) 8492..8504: 7.18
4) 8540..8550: 5.83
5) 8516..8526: 7.66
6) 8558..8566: 8.21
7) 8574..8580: 8.18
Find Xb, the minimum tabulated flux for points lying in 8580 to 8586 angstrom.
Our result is 8.18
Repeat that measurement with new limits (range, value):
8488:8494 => 7.73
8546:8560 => 7.59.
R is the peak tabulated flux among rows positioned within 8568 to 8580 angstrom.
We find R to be 8.68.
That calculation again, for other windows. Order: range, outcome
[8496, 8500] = 7.61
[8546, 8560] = 8.32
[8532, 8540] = 7.59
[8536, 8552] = 8.1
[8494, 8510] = 8.57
